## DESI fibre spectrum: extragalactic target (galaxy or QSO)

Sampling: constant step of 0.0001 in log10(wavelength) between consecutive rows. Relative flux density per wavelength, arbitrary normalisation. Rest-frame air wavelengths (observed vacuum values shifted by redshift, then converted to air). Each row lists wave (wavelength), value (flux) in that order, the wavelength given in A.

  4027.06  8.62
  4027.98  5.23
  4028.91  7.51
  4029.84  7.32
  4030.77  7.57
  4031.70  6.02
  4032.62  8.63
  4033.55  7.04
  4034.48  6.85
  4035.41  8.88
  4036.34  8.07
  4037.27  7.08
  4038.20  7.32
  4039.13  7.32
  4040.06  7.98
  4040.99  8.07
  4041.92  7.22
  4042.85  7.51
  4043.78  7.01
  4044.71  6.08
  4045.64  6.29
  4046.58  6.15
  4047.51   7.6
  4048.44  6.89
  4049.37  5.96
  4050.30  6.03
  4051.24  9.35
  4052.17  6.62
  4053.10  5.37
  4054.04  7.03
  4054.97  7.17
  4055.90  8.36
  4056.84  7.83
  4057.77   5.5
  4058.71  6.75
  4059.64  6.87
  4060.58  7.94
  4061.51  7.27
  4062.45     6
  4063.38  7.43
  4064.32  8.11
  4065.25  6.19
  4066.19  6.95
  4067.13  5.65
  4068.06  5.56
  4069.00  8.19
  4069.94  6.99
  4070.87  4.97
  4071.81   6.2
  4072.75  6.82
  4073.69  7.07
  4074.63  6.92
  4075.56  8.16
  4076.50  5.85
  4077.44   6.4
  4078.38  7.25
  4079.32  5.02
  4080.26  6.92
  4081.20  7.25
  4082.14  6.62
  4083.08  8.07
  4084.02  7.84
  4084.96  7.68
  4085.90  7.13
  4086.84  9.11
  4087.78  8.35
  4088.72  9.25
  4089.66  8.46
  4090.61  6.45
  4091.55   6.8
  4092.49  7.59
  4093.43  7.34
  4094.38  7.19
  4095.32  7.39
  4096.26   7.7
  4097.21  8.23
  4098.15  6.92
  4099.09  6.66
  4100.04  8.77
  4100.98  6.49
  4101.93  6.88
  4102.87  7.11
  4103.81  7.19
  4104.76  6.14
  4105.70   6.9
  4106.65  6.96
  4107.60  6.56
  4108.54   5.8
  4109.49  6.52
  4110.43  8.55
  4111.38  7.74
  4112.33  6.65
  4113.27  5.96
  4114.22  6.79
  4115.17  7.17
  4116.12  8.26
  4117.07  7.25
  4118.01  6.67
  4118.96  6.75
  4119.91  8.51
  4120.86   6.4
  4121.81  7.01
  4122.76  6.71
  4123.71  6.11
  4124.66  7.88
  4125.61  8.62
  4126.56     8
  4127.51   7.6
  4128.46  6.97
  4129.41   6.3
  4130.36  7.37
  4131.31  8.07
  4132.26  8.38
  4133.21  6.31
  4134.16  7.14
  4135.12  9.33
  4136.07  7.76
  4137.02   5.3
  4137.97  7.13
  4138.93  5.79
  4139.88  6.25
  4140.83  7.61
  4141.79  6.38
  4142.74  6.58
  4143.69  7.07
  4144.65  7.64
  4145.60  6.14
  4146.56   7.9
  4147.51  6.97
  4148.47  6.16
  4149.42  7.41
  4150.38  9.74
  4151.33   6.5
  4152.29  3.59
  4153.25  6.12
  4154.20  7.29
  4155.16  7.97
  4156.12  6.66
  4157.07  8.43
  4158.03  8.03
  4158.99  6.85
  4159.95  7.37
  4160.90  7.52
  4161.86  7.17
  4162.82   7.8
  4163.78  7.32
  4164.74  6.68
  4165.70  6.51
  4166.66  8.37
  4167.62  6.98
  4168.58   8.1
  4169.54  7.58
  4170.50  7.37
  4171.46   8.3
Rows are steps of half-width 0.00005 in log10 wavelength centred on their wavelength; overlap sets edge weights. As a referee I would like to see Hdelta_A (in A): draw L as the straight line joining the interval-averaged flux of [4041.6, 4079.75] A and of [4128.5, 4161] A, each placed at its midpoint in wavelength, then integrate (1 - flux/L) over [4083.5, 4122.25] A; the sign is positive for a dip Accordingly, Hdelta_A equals -2.0 A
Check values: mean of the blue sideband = 6.79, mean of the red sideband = 7.09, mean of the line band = 7.3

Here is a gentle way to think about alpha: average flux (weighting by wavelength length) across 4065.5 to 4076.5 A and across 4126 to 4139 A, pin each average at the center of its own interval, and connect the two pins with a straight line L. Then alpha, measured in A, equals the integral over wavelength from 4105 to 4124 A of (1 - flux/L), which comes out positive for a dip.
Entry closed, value 0.4 A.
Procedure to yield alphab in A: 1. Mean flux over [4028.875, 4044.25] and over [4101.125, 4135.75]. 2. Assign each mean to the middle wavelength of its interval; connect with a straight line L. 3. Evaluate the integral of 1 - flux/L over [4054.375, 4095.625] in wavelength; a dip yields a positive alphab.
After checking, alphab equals 1.3 A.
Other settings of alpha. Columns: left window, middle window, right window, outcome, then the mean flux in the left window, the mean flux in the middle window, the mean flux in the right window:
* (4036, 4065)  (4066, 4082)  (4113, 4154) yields 1.1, 7.09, 6.59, 7.07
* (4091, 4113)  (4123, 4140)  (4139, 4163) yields -0.4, 7.12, 7.25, 7.06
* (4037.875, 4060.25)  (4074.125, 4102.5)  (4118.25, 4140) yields -1.0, 7.01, 7.36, 7.21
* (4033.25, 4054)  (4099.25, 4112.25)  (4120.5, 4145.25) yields 0.2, 7.12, 7.02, 7.14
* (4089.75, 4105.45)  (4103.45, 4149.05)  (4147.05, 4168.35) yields 0.7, 7.21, 7.07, 7.17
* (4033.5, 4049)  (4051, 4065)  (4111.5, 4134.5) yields 0.2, 7.25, 7.13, 7.21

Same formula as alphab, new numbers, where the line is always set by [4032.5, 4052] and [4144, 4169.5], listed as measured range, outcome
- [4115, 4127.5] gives -0.2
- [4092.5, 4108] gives 0.1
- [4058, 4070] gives 0.6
